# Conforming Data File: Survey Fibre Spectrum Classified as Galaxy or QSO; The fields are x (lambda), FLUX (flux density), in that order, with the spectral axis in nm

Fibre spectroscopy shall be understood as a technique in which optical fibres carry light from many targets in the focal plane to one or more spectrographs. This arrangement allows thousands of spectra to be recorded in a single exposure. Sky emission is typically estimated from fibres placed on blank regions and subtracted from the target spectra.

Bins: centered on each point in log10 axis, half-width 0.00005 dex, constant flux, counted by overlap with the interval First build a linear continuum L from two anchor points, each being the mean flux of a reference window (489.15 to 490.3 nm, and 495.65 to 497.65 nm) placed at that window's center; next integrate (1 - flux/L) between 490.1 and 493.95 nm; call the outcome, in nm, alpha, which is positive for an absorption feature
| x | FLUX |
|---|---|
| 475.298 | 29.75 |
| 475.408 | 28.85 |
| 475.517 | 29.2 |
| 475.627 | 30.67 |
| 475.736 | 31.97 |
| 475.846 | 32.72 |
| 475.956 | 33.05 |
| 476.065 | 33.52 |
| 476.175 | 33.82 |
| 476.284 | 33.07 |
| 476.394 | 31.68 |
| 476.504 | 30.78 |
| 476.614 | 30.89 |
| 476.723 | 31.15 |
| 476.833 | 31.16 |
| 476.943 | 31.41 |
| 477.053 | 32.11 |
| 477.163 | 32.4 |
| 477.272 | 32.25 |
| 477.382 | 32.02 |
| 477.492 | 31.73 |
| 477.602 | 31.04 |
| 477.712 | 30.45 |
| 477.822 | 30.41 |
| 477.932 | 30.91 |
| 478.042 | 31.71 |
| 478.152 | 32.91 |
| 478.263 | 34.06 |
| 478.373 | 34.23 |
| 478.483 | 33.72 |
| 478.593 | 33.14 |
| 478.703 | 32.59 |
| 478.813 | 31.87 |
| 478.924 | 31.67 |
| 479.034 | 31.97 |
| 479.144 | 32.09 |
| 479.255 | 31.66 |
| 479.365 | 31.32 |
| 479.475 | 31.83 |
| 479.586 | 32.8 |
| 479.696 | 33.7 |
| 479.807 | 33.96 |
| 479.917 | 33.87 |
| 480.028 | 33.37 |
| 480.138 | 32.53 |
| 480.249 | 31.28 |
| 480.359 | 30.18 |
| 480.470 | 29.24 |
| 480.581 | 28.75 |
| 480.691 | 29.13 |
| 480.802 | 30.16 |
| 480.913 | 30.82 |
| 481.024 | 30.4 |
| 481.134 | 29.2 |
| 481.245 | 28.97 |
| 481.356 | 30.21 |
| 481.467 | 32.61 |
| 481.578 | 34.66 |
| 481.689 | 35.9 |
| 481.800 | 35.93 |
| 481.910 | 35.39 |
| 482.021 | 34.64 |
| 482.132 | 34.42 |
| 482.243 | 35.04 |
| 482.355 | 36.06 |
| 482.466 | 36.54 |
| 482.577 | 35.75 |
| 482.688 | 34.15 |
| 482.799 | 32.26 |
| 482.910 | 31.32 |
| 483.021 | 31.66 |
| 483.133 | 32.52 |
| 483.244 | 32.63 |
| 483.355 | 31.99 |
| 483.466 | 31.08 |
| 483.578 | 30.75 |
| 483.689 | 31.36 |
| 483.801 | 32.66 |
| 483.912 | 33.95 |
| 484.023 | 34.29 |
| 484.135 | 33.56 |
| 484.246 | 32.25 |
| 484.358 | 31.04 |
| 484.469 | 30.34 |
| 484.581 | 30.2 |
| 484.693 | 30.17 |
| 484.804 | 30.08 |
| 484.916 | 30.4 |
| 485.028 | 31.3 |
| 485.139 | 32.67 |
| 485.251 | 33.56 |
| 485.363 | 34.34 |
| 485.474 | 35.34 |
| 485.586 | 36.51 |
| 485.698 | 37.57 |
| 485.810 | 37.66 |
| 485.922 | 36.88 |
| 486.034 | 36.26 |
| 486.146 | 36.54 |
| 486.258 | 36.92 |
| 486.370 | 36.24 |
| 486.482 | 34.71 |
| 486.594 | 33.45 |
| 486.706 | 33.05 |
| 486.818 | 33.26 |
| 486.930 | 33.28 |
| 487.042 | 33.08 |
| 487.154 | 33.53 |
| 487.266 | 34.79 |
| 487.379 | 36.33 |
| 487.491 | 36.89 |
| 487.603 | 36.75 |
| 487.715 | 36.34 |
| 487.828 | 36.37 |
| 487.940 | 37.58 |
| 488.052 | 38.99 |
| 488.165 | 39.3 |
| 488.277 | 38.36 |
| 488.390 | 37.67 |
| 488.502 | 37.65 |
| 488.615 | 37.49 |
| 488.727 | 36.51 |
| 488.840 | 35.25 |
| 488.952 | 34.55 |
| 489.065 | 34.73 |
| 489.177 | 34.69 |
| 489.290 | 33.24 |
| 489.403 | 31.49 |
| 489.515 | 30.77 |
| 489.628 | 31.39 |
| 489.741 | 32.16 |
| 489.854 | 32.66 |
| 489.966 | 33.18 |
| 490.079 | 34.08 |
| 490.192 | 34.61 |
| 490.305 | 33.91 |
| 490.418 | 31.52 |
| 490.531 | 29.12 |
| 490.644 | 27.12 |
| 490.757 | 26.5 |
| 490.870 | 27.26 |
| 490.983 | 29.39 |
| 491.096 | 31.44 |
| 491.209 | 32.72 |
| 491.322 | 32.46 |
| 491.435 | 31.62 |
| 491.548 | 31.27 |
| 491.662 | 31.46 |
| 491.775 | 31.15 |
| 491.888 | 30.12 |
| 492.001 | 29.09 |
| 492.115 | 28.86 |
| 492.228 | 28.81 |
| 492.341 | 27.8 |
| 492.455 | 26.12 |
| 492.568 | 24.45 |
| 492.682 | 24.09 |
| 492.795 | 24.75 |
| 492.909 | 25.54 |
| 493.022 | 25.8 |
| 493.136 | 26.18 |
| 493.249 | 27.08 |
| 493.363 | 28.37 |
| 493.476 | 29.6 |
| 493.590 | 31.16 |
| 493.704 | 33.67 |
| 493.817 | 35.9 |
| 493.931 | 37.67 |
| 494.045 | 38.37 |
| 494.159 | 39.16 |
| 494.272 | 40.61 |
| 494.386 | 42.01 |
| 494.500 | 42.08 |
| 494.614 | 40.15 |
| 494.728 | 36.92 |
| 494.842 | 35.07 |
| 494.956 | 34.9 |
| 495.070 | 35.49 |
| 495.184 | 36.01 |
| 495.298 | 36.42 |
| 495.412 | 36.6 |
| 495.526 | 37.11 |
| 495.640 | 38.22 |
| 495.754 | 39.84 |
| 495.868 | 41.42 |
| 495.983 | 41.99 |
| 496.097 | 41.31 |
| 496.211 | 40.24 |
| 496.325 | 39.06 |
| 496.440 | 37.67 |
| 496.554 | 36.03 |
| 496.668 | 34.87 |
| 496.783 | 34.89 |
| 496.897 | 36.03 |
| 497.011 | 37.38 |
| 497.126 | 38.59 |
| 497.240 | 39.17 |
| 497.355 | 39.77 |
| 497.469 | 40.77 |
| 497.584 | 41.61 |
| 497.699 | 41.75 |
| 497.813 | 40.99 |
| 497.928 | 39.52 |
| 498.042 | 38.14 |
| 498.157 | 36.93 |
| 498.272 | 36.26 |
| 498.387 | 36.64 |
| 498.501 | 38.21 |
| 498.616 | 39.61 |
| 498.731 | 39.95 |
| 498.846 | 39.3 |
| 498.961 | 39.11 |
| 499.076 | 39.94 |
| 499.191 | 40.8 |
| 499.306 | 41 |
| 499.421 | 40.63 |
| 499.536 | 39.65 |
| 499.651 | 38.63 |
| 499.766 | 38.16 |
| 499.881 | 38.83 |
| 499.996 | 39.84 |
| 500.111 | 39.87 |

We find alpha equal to 0.58 nm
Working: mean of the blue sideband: 32.8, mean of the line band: 29.6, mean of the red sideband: 38.8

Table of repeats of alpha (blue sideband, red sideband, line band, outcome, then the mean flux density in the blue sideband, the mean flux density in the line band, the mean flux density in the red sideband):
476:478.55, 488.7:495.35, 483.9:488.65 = -0.40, 32.1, 34.8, 32.2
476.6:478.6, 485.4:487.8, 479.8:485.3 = 0.26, 32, 32.3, 35.5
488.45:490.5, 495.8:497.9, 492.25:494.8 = 0.32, 33.8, 32.1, 39.1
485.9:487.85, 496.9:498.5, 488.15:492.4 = 0.47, 35.2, 32.3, 38.9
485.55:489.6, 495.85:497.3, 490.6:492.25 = 0.30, 35.6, 30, 38.3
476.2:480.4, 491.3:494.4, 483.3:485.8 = -0.09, 32.1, 32.6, 30.7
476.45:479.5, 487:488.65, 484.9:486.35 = 0.02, 31.9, 35.2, 36.8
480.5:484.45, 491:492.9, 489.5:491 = -0.07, 32.6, 31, 29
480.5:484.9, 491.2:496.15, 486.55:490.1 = -0.23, 32.3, 35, 33.4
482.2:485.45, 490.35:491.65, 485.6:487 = -0.17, 32.6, 35.5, 30.1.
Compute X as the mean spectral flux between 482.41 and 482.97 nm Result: 34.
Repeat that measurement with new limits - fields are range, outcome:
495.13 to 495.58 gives 36.5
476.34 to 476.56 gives 31.1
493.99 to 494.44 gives 40.1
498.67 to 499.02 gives 39.4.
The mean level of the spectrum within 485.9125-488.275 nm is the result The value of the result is 35.8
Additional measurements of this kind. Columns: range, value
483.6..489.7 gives 34.5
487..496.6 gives 33.9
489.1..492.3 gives 31.2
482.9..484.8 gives 31.8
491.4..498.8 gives 35.2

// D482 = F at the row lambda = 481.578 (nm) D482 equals 34.66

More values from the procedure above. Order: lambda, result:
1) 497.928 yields 39.52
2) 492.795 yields 24.75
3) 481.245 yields 28.97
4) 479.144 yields 32.09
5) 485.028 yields 31.3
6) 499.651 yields 38.63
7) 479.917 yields 33.87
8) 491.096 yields 31.44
